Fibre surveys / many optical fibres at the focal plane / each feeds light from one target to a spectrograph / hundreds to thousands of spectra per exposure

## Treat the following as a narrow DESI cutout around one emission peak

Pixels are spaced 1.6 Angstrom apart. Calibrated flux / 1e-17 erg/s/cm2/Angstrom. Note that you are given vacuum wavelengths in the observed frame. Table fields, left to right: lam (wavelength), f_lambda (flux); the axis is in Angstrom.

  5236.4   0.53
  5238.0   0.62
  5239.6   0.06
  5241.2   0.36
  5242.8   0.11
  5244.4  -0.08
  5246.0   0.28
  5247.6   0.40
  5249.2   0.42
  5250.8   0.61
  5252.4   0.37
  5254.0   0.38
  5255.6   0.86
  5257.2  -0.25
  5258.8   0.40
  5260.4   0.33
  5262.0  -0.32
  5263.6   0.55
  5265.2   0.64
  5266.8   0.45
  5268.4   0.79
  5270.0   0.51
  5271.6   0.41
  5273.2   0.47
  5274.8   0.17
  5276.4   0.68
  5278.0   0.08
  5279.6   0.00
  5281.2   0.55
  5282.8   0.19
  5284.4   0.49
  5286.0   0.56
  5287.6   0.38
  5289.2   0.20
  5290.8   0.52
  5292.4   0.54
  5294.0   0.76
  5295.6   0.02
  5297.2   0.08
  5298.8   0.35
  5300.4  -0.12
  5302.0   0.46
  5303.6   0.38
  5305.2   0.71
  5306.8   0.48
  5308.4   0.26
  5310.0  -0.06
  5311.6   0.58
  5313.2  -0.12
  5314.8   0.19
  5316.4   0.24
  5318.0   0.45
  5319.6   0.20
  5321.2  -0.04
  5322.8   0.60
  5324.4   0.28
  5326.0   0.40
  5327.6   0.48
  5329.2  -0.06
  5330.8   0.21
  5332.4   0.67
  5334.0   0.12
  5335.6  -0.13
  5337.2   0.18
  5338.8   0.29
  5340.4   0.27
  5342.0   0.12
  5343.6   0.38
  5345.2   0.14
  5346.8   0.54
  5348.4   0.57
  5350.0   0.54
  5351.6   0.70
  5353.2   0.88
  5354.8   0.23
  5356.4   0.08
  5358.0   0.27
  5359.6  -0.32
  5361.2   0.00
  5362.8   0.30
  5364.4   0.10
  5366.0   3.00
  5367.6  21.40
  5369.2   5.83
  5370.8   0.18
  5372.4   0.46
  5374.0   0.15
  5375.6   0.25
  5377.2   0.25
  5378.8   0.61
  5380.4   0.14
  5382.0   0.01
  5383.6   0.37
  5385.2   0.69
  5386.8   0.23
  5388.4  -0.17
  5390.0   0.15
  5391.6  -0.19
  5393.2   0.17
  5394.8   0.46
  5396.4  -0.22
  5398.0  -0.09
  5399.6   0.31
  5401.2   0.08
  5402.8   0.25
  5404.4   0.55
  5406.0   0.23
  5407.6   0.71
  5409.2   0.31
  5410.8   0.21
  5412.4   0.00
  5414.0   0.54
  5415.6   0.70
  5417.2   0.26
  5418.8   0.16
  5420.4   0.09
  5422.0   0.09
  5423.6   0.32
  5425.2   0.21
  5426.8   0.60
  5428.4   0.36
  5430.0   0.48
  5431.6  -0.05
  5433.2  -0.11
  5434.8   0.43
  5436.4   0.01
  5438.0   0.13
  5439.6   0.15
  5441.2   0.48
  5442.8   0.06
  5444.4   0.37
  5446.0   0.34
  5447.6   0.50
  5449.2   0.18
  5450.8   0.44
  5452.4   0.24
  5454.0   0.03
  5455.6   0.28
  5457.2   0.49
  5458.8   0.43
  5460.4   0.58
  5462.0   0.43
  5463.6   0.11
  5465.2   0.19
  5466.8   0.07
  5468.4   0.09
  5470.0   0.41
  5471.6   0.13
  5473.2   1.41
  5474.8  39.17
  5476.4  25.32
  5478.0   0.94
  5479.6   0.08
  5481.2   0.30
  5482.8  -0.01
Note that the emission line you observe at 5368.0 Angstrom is Hbeta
